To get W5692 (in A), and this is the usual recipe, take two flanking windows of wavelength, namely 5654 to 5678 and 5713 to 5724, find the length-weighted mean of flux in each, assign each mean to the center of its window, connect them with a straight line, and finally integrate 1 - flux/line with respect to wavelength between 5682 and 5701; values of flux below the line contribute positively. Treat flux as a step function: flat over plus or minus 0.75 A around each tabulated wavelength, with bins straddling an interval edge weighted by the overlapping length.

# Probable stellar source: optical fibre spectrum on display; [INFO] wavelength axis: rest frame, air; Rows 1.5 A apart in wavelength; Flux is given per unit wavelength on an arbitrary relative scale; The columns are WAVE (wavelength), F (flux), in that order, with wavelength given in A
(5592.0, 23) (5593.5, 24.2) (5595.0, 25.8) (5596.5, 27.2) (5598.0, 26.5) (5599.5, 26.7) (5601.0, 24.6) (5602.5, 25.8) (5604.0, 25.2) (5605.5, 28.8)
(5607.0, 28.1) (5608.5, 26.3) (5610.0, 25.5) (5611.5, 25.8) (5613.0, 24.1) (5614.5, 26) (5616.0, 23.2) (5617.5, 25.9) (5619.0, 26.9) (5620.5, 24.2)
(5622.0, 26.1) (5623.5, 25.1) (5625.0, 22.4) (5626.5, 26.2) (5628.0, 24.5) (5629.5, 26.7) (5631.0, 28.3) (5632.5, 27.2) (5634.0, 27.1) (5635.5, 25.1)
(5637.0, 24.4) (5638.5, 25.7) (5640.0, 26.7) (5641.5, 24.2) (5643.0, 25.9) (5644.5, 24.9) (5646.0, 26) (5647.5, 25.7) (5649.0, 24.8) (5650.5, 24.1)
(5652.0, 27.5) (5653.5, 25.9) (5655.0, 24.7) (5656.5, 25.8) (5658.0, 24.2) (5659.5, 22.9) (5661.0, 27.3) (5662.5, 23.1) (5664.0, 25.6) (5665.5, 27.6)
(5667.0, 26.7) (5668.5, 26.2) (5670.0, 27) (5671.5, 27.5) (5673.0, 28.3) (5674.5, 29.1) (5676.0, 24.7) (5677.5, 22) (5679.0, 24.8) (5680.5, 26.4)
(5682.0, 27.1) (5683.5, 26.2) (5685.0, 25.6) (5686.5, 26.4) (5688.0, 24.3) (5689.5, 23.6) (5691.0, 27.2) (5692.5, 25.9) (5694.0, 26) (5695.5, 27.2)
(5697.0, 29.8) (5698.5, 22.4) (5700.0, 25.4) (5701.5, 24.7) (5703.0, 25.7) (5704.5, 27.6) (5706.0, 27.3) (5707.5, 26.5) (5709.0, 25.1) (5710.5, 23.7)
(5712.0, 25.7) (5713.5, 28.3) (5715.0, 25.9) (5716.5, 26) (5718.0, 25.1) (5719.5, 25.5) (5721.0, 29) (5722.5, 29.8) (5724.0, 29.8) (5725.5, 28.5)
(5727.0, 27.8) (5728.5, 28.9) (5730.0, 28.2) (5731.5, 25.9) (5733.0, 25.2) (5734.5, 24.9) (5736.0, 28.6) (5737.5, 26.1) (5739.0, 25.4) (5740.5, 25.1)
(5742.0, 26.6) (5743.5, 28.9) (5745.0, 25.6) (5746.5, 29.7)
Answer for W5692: 0.5 A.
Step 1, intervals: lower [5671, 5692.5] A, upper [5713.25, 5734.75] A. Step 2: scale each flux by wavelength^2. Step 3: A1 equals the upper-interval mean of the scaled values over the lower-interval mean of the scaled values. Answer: 1.07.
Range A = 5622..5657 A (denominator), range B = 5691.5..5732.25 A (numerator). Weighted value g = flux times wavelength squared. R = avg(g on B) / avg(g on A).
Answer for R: 1.07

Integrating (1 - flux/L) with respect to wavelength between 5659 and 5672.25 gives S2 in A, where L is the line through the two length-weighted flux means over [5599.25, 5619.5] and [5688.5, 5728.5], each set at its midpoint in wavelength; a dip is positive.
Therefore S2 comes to 0.1 A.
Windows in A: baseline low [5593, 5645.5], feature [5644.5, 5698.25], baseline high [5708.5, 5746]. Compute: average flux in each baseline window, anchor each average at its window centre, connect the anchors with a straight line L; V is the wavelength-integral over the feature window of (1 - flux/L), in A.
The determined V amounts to 0.8 A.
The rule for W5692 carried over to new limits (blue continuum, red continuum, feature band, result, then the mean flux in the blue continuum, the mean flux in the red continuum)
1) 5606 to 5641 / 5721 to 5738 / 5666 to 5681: 0.20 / 25.7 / 27.7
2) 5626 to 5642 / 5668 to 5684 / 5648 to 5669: 0.59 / 26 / 26.3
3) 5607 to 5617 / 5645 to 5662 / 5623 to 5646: -0.27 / 25.4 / 25.3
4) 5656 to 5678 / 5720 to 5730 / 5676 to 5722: 2.73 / 25.9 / 28.8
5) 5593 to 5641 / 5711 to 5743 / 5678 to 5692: 0.45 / 25.8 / 27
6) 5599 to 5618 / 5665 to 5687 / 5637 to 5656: 0.48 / 25.8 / 26.4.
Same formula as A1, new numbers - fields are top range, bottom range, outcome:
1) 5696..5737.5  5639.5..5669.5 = 1.07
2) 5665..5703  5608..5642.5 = 1.04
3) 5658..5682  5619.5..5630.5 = 1.05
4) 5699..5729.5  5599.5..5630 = 1.08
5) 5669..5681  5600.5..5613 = 1.03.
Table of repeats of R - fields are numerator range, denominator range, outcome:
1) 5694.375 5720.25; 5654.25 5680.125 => 1.02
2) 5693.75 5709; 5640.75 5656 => 1.05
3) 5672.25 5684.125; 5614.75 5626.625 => 1.07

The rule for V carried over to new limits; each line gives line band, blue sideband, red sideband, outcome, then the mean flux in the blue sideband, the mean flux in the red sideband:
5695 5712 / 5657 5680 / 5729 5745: 0.2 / 25.8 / 26.5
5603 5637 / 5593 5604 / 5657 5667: -0.2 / 25.8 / 25.3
